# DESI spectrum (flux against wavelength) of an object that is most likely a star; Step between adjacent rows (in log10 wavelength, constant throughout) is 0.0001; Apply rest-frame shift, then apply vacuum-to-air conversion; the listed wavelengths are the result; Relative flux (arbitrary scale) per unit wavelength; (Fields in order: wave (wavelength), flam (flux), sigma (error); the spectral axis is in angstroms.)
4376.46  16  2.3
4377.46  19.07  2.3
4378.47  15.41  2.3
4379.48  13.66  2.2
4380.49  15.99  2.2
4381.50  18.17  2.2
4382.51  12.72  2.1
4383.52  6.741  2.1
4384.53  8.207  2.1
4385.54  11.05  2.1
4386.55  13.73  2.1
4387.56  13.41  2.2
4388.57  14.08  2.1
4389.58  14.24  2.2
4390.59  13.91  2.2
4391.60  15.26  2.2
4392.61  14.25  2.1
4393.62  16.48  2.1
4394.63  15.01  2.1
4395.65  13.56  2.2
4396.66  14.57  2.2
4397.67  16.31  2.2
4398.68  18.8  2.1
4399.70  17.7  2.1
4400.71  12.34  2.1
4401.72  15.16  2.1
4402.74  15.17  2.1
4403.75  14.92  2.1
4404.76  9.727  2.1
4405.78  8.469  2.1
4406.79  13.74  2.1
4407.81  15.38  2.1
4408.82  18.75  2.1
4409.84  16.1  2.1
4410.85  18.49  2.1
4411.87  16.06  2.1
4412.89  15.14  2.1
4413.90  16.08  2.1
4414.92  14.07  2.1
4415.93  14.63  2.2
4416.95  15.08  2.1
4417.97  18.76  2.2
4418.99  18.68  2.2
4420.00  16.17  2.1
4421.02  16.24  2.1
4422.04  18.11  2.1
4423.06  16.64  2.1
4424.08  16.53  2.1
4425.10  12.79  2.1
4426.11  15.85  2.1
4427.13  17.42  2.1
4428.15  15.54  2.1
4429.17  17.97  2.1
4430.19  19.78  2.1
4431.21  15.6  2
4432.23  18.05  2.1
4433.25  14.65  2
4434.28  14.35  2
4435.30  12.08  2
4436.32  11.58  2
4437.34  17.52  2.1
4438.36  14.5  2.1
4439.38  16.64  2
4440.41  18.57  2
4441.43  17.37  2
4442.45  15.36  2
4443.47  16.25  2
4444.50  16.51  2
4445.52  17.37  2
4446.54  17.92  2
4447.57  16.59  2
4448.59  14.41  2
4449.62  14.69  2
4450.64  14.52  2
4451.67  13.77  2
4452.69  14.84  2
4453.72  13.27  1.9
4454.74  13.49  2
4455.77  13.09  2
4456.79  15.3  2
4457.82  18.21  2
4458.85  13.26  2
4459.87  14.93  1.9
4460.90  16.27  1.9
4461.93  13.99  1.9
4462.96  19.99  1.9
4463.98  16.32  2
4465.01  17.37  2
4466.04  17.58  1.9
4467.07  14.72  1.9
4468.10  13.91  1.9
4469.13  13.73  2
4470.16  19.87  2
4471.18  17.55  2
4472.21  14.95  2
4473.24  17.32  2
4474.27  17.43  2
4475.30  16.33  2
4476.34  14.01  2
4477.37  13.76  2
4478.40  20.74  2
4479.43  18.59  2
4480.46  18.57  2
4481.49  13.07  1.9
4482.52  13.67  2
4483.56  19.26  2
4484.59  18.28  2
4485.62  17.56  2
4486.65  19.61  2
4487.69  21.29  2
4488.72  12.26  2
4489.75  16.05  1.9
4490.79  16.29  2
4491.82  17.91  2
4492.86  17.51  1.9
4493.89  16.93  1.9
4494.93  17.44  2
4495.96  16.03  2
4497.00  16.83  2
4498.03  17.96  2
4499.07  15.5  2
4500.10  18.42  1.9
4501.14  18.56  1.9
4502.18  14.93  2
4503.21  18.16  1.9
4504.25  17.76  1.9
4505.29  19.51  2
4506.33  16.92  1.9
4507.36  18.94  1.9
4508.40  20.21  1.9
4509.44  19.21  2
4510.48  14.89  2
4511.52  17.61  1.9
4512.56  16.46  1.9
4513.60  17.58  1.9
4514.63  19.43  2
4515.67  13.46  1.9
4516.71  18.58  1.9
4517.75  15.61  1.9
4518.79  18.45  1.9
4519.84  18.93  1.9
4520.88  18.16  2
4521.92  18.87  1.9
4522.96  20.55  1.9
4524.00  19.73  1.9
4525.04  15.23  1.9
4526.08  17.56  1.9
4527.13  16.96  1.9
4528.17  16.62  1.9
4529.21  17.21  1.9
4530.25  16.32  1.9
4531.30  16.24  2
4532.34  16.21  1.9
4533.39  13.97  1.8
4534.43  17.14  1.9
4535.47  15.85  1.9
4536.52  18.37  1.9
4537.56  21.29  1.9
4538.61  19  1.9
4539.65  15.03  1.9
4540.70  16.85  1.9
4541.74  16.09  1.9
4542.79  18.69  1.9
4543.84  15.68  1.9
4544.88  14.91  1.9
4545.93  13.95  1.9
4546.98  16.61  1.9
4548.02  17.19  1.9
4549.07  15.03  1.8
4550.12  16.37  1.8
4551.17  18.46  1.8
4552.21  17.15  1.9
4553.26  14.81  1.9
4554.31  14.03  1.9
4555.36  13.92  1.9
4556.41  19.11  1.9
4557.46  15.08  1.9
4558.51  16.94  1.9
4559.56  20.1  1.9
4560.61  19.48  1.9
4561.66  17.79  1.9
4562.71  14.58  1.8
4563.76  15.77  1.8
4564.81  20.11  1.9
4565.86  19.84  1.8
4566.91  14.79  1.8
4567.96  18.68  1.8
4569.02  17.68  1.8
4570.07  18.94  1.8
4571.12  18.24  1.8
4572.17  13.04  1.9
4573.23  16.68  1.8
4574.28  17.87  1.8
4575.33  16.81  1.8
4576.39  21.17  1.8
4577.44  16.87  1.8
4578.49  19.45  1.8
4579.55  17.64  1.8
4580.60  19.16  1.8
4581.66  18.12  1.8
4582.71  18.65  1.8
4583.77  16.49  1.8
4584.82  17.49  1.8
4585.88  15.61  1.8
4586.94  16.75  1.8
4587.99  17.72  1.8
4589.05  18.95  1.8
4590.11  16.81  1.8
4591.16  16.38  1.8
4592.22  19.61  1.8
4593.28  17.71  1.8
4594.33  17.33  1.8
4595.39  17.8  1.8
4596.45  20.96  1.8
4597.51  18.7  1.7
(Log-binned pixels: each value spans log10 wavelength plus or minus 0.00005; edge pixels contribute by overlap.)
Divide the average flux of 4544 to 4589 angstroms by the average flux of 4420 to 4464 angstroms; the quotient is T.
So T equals 1.1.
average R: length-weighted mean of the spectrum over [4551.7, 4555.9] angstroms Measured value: 15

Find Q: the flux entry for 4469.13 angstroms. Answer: 13.73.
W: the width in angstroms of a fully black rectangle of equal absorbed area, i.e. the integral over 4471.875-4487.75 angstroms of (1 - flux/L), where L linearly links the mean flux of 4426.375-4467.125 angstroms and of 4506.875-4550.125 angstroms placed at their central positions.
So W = -0.7 angstroms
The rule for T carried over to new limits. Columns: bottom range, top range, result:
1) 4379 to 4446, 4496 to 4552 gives 1.13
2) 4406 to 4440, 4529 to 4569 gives 1.05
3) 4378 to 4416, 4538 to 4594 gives 1.19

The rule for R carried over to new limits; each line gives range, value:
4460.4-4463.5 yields 16.8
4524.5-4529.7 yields 16.7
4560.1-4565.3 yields 17.5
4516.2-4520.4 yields 17.9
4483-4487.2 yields 18.6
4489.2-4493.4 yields 16.9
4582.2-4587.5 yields 17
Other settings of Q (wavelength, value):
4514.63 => 19.43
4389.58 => 14.24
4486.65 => 19.61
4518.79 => 18.45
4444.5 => 16.51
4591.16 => 16.38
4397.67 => 16.31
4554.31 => 14.03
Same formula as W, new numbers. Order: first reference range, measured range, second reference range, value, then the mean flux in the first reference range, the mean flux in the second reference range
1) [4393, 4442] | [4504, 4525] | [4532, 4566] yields -1.9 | 15.7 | 16.8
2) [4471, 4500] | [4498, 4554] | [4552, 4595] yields -0.2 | 16.9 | 17.4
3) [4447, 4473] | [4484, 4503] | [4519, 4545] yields -1.0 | 15.5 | 17.3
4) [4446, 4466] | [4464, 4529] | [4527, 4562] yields -4.8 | 15.4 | 16.7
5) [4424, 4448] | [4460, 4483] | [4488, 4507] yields 0.4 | 16.1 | 17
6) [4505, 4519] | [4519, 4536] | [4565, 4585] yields 0.4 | 17.6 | 17.8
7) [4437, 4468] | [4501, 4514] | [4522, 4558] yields -1.1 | 15.8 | 16.7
